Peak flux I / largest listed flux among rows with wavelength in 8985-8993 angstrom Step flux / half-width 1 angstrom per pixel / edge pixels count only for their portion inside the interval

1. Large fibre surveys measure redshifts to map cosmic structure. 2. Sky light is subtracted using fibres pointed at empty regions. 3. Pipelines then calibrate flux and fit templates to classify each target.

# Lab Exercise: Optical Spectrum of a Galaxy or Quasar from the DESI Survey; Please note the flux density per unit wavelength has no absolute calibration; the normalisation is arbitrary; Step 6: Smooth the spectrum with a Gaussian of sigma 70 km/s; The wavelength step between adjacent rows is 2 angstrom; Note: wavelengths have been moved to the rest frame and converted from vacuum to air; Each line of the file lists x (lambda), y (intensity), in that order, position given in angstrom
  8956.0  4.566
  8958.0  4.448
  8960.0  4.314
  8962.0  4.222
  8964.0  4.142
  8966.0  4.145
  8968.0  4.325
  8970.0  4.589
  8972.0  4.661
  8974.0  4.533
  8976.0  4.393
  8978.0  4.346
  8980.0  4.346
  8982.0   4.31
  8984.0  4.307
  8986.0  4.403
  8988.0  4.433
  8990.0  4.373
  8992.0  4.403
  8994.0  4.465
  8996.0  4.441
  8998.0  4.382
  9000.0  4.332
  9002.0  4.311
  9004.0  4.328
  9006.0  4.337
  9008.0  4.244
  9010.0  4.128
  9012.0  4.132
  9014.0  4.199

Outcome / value 4.433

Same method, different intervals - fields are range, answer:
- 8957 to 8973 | 4.661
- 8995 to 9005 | 4.441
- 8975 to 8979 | 4.393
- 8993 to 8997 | 4.465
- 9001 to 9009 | 4.337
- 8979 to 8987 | 4.403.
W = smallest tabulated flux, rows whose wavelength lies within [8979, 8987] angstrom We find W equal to 4.307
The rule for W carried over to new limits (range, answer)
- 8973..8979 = 4.346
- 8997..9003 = 4.311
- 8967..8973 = 4.325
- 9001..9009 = 4.244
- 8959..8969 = 4.142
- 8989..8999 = 4.373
